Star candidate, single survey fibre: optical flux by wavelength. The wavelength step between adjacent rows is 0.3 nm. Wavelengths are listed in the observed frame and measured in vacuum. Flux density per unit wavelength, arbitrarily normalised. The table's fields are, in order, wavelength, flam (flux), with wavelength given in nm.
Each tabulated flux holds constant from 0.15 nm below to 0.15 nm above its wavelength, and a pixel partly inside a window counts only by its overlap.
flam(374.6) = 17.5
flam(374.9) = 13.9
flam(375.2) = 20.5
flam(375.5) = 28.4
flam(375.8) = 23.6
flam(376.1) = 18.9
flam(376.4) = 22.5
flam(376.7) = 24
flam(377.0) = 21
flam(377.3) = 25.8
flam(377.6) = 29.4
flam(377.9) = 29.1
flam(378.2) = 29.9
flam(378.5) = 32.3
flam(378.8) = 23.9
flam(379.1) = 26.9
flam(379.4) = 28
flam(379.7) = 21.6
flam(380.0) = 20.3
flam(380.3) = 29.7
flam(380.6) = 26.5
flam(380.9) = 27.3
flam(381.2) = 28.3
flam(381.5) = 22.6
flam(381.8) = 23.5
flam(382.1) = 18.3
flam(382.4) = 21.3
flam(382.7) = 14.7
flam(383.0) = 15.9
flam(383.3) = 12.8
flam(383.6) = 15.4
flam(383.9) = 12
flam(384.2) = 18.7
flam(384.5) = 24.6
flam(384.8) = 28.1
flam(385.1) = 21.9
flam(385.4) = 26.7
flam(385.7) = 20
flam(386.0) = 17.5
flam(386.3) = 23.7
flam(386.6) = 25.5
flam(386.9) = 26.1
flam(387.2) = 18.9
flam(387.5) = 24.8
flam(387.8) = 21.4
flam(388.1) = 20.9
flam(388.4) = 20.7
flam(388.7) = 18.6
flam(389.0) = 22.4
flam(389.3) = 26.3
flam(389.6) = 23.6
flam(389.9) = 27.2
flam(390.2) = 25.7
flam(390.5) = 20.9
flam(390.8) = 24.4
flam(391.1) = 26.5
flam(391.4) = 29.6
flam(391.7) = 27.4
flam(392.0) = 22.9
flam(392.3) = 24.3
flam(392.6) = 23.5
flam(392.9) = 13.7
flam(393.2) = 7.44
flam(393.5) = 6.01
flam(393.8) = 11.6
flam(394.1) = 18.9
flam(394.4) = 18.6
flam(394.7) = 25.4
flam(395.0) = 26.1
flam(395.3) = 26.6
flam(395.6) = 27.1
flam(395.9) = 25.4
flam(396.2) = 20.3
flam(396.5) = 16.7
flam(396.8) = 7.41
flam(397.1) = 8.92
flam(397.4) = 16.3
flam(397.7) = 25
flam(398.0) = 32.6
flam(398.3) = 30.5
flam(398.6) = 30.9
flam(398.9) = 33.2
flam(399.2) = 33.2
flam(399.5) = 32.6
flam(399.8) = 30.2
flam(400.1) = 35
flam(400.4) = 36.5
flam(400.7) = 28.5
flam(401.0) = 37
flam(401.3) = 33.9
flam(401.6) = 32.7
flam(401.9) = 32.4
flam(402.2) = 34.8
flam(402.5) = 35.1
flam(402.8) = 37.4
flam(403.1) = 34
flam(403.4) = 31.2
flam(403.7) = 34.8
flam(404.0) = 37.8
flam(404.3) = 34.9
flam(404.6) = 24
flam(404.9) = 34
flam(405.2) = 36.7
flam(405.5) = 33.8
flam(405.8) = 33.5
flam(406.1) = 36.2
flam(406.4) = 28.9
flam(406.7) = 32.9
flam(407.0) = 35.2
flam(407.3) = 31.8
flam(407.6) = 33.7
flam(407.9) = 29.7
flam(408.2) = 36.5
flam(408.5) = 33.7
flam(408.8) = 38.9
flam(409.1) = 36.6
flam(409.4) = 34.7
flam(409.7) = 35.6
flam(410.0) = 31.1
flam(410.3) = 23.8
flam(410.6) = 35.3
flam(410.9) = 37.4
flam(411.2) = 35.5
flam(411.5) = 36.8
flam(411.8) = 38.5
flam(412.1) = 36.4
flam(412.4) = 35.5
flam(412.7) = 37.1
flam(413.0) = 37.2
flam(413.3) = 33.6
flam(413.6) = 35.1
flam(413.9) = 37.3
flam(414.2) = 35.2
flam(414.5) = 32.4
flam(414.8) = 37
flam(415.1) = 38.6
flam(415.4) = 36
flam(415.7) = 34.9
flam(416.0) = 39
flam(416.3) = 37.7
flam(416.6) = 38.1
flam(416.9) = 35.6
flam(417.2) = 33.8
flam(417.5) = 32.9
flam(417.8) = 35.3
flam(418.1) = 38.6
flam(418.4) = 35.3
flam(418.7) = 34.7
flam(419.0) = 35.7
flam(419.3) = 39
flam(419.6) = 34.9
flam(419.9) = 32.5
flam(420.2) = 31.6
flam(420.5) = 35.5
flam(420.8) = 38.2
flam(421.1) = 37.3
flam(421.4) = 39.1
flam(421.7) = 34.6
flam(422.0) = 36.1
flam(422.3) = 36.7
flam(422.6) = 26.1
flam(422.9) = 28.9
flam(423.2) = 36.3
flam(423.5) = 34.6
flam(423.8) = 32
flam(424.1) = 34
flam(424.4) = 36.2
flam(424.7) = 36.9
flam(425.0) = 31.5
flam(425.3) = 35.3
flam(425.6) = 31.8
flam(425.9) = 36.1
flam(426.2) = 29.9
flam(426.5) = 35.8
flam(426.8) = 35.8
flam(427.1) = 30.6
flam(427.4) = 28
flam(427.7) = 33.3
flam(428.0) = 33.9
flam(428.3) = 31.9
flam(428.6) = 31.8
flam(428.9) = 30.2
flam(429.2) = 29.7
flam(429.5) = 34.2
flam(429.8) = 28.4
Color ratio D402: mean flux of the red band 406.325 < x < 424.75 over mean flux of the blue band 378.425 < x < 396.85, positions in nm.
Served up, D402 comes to 1.60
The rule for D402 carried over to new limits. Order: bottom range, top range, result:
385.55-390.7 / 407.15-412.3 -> 1.52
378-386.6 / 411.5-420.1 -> 1.59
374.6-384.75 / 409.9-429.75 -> 1.52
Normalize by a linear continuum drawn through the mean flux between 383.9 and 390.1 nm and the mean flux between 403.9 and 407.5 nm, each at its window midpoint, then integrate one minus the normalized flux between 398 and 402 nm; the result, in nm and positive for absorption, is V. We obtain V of -0.37 nm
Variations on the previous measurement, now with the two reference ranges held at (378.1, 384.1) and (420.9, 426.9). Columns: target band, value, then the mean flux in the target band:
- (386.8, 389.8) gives 0.25 nm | 22.4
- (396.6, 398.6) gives 0.46 nm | 20.8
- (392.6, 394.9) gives 0.94 nm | 15.4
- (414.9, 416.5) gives -0.26 nm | 37.3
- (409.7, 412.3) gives -0.31 nm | 34.4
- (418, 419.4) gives -0.16 nm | 36.5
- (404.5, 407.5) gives -0.36 nm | 32.9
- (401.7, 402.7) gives -0.21 nm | 34.2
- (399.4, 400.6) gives -0.25 nm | 33.4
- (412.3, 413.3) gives -0.16 nm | 36.2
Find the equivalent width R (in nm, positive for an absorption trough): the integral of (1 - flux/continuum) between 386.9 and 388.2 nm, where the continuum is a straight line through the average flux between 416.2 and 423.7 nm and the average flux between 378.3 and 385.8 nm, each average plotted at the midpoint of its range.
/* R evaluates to 0.12 nm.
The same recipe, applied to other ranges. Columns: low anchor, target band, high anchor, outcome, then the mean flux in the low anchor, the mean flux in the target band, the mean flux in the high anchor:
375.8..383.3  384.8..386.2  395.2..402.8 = 0.166 nm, 24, 22.3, 28.3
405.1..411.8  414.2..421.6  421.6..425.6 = -0.462 nm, 34.1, 36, 33.7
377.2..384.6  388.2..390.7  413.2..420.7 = 0.283 nm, 23.1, 23.2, 35.6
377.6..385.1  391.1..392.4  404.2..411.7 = 0.050 nm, 23.1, 26.2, 33.7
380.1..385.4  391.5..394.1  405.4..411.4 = 0.863 nm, 21.4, 17.4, 33.8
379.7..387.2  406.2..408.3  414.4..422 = -0.080 nm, 21.7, 32.7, 36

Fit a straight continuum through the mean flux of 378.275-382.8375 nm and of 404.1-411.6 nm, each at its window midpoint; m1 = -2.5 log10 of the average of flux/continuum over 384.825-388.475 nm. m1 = 0.17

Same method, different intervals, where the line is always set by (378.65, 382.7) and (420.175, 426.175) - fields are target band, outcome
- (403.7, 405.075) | -0.11 mag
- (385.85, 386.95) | 0.12 mag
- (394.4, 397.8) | 0.34 mag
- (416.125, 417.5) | -0.10 mag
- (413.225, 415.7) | -0.11 mag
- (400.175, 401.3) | -0.18 mag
